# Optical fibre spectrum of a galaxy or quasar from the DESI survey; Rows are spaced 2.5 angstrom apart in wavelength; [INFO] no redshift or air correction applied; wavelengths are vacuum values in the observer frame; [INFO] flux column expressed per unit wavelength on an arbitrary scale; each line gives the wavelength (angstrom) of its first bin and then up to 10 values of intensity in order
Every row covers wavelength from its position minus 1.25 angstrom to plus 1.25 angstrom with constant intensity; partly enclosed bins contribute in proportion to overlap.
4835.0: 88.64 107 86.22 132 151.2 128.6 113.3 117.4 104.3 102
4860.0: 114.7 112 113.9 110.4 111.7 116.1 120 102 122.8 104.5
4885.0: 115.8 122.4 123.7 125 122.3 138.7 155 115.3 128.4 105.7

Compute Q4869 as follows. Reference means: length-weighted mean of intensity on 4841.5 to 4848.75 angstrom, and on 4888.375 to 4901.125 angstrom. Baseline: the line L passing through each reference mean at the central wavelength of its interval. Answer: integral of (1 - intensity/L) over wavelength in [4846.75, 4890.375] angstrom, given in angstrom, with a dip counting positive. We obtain 6.85 angstrom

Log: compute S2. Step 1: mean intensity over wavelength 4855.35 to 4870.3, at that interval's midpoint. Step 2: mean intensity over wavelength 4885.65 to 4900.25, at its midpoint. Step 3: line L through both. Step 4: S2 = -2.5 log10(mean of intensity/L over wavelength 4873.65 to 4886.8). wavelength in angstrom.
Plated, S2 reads 0.070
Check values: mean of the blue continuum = 110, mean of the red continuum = 129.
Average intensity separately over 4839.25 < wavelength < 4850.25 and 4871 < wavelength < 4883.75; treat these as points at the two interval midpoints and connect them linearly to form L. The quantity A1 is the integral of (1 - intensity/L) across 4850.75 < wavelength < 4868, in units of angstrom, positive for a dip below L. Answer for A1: 1.3 angstrom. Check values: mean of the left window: 125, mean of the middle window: 111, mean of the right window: 113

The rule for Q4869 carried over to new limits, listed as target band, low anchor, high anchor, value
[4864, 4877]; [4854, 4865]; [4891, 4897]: 0.1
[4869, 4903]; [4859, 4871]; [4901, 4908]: -1.5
